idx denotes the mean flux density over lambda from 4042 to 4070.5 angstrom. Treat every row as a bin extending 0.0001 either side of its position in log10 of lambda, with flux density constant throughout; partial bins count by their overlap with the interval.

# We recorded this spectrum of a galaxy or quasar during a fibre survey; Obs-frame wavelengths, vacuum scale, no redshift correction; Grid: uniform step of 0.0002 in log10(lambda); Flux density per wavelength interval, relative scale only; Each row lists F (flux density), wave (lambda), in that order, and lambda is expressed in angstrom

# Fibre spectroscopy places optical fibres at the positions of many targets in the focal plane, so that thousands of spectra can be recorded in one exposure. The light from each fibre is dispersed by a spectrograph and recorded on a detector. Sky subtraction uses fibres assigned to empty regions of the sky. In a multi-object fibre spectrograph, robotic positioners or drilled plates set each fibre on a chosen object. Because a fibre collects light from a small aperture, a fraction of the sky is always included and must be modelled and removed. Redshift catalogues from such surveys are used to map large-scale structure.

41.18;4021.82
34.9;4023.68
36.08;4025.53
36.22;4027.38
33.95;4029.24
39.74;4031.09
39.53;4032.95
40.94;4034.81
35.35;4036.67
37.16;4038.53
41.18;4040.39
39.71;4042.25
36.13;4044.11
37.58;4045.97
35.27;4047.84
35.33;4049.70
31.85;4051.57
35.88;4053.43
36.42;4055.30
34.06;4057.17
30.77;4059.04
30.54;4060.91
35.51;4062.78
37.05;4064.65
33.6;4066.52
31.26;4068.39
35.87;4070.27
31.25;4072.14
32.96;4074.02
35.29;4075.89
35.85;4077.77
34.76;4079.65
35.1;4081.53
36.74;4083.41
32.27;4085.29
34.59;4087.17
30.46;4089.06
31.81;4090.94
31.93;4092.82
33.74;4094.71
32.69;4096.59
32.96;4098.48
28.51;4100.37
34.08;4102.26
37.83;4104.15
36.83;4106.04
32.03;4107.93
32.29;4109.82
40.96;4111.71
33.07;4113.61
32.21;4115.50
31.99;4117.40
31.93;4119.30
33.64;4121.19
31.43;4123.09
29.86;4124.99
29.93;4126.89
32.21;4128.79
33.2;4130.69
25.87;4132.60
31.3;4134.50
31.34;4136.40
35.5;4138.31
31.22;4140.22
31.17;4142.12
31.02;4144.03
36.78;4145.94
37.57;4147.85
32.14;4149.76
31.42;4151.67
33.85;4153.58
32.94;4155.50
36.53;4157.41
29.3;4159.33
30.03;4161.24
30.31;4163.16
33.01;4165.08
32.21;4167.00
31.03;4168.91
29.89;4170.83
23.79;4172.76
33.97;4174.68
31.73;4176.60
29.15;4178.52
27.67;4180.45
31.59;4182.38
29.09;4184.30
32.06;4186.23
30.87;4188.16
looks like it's 34.7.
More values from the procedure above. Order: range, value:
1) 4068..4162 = 33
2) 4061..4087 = 34.3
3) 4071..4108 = 33.6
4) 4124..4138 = 30.8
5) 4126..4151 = 32.2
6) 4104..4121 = 34.2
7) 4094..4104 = 32.8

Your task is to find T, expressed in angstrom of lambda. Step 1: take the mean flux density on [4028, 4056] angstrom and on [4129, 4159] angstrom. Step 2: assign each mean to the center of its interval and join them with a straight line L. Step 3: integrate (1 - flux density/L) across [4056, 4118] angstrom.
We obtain 2.5 angstrom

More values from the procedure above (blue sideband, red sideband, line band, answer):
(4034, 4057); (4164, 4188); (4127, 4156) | -0.3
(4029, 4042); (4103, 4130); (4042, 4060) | 1.2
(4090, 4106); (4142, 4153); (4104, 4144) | 1.0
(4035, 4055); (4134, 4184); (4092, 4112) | 0.3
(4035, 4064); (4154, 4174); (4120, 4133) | 0.6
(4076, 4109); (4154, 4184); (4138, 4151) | -0.7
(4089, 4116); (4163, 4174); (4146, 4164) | -1.2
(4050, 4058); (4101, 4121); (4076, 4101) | 0.8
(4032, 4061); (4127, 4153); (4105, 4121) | -0.2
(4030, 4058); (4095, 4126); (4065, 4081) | 0.6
